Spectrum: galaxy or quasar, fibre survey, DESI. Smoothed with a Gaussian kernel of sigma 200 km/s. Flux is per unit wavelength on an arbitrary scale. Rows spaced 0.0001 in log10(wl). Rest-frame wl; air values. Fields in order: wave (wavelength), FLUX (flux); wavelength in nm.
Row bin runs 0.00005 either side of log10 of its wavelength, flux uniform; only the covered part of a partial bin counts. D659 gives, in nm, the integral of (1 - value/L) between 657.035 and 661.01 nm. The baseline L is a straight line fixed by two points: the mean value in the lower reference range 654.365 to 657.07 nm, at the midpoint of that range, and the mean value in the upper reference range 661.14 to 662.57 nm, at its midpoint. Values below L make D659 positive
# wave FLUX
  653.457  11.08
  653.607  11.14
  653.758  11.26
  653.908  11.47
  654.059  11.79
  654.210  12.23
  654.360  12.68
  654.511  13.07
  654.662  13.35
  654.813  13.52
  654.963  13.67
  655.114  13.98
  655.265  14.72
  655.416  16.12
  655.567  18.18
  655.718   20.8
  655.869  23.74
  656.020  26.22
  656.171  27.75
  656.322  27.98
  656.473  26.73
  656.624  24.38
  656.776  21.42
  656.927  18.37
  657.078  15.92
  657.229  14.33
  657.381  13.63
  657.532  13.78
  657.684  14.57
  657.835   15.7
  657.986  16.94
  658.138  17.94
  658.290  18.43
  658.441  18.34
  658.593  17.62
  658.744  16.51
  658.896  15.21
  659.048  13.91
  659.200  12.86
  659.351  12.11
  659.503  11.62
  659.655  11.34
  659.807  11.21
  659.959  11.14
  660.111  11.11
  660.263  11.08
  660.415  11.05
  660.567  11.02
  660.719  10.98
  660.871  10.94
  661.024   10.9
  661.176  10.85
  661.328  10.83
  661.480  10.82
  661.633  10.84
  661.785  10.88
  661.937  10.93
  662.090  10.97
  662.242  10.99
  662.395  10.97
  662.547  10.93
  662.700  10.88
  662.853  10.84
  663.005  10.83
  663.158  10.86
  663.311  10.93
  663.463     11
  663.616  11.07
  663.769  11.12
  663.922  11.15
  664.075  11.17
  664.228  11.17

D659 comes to 0.30 nm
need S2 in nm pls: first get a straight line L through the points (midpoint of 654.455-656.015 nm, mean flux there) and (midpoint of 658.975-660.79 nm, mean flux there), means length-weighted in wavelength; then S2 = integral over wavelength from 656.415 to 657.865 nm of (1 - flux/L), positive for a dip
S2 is -0.32 nm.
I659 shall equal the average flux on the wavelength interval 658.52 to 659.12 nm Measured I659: 15.8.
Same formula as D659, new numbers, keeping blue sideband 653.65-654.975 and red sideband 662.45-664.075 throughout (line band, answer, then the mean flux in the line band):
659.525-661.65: 0.073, 11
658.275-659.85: -0.363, 14.4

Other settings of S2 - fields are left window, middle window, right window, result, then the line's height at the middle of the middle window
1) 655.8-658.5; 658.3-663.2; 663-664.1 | 0.93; 14.9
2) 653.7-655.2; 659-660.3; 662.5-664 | -0.01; 11.7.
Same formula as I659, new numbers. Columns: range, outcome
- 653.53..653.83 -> 11.2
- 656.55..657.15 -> 20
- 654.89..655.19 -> 13.8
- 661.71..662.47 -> 10.9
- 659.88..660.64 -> 11.1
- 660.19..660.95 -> 11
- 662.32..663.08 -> 10.9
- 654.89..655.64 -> 15.3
